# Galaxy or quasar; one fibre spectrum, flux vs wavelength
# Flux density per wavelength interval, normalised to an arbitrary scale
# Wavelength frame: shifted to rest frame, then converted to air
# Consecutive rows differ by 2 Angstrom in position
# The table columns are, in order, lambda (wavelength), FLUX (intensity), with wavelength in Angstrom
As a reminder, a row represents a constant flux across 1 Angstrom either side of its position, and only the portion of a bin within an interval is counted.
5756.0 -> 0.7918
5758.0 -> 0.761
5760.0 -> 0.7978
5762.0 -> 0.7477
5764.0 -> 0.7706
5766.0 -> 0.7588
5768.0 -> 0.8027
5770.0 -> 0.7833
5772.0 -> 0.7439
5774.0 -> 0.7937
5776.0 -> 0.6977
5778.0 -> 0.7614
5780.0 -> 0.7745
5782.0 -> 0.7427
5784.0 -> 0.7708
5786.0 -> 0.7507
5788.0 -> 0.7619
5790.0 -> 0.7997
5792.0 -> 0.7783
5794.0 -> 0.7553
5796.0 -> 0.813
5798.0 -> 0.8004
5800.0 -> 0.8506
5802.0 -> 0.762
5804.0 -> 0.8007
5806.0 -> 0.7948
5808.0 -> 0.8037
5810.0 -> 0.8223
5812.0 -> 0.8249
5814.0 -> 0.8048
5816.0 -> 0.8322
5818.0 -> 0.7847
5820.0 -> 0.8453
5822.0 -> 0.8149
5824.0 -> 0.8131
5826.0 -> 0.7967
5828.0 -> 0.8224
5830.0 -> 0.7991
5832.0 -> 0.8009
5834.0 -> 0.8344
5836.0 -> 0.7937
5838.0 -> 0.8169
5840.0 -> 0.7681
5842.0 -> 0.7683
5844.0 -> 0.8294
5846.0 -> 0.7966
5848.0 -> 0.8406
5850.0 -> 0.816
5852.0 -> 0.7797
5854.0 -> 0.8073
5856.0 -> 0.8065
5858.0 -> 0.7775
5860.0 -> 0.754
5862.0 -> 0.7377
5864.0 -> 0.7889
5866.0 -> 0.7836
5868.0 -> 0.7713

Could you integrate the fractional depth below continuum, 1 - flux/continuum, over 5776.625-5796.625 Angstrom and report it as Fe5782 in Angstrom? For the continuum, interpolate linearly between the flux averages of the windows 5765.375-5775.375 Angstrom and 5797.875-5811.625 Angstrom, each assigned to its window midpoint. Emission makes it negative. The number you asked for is 0.52 Angstrom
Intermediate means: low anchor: 0.774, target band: 0.769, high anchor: 0.806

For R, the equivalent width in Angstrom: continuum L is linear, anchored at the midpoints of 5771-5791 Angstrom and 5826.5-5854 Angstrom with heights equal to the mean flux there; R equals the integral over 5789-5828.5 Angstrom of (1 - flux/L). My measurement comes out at -1.3 Angstrom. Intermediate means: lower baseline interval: 0.76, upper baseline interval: 0.805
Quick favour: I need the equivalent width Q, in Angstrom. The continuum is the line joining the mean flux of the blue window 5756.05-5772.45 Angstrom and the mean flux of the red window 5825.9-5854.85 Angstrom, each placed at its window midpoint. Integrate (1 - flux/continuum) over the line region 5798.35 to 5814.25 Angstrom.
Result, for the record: -0.35 Angstrom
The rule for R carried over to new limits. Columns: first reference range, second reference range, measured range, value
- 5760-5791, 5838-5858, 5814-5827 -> -0.4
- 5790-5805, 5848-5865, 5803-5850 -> -1.1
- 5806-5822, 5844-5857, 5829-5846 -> 0.2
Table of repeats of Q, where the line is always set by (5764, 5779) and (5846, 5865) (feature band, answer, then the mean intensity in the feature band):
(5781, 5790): 0.1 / 0.761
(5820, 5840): -0.7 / 0.81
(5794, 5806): -0.4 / 0.8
